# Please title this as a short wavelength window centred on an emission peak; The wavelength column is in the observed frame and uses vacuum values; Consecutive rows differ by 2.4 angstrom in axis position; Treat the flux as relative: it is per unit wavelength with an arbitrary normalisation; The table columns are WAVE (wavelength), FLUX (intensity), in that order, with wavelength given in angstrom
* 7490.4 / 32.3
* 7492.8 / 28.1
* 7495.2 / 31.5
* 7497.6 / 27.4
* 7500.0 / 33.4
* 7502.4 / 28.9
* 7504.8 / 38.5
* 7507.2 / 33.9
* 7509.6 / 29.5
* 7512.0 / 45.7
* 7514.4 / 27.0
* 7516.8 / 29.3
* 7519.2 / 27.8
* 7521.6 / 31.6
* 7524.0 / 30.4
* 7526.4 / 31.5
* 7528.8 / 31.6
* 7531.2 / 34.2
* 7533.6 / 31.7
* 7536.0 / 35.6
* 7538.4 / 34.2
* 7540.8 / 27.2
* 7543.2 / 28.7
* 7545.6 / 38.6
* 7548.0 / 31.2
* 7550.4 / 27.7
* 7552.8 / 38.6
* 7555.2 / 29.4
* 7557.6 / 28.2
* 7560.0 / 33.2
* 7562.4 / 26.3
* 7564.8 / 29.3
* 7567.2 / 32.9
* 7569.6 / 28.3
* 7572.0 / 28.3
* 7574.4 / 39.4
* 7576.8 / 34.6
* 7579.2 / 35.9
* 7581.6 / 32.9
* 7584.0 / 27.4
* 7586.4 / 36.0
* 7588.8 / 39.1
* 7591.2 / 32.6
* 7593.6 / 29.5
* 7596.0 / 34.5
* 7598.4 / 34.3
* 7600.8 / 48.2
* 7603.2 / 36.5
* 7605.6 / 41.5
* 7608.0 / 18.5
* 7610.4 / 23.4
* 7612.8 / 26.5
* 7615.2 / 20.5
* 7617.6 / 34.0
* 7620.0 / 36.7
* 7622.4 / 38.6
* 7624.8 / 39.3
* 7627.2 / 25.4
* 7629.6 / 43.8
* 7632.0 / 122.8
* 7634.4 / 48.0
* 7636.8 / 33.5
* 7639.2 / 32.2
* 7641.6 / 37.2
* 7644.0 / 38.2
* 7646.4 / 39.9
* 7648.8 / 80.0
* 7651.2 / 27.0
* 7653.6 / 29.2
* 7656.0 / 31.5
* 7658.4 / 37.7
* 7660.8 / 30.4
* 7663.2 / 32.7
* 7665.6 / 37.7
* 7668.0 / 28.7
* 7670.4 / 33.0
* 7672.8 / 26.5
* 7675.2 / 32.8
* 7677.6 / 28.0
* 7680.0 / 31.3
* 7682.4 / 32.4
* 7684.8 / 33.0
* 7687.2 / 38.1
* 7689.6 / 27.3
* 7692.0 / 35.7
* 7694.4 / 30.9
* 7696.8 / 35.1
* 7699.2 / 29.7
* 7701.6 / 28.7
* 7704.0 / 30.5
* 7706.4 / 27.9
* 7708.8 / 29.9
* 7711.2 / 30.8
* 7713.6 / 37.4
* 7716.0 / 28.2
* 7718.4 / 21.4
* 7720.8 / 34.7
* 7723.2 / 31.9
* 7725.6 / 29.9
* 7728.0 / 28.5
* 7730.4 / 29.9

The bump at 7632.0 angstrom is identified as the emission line [S II]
